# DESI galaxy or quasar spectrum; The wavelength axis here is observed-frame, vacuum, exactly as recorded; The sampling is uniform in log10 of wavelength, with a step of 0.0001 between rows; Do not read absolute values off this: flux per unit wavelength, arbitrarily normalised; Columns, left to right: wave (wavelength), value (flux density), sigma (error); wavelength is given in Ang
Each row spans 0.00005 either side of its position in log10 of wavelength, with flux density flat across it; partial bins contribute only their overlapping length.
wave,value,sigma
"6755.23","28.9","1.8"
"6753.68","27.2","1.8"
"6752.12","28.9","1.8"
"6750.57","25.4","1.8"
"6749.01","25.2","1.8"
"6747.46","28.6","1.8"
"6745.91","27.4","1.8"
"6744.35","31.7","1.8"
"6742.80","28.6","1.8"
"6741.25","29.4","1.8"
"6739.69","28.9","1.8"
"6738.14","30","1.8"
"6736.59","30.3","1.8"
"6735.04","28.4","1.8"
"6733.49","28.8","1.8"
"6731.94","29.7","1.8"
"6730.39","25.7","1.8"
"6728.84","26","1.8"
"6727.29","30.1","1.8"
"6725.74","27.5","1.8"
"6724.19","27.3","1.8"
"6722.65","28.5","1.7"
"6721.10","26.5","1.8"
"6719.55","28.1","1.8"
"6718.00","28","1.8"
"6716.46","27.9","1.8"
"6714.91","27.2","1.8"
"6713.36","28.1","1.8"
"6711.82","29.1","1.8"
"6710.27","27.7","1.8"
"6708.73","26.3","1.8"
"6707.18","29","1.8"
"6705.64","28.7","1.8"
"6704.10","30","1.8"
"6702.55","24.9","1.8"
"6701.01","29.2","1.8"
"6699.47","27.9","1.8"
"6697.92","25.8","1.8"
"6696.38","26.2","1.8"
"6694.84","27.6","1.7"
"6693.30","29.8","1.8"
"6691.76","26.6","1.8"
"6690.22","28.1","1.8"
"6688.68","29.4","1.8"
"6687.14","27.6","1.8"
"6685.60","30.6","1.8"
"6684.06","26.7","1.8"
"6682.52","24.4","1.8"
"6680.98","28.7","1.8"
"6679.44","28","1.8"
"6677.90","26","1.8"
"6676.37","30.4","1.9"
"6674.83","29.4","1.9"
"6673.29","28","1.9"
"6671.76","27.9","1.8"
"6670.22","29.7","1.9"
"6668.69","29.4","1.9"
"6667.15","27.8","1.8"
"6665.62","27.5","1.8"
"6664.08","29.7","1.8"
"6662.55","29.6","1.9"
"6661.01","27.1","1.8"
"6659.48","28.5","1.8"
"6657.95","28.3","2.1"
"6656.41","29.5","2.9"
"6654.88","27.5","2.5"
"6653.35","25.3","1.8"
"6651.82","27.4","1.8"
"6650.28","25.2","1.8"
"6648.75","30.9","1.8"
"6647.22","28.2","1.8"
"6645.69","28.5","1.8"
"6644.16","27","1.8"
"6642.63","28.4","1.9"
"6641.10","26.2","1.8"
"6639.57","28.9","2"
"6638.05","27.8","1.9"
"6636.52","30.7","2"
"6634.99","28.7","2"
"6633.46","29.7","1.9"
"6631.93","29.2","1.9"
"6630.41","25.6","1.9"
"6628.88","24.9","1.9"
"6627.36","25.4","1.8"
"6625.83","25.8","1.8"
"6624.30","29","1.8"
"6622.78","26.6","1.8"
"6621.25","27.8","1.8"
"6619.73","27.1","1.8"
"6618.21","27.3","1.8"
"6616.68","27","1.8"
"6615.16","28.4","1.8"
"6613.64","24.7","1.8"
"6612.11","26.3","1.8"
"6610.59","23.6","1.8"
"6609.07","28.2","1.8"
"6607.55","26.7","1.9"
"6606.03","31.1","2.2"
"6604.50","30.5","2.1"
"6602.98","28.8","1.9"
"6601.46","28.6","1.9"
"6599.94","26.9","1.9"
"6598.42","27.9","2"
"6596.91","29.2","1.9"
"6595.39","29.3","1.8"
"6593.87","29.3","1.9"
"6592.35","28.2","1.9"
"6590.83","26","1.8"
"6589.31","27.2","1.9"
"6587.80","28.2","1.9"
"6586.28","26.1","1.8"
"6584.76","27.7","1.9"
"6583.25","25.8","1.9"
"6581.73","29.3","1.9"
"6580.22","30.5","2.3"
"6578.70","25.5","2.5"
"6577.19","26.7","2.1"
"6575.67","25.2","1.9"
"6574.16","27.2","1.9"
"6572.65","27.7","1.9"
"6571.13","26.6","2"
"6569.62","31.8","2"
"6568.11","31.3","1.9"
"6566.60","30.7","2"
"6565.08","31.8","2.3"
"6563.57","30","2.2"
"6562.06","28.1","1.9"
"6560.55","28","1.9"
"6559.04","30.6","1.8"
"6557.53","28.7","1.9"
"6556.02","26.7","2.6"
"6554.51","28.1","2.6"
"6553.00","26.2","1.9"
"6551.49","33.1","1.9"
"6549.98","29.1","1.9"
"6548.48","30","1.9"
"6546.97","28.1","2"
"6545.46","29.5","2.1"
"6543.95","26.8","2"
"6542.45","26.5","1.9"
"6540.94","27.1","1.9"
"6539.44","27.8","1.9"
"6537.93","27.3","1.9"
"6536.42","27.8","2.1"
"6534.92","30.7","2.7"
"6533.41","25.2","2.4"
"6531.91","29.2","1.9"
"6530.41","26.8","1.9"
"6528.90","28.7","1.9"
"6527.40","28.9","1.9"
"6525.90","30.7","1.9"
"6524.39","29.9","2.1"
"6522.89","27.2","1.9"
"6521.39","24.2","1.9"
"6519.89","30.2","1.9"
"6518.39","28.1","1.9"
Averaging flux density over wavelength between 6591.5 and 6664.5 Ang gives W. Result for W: 27.8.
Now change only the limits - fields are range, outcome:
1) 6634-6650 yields 28.5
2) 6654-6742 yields 28.2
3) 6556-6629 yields 27.9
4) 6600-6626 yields 27.5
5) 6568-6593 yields 27.6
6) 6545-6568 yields 29.3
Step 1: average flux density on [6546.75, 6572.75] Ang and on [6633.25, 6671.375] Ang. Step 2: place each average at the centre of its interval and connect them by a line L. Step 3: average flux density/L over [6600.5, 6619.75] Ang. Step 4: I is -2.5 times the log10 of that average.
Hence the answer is 0.046 mag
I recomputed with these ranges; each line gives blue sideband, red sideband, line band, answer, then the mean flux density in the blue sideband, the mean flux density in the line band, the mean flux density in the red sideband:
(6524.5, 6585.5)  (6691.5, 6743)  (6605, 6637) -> 0.04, 28.5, 27.3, 28.1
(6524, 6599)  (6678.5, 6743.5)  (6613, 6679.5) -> 0.01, 28.4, 27.9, 28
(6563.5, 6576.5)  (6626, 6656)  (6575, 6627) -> 0.04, 29.1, 27.5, 27.6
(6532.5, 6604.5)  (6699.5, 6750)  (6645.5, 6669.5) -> 0.00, 28.3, 28.1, 28.2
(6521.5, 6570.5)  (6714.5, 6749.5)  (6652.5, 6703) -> 0.02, 28.8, 28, 28.3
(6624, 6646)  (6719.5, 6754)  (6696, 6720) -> 0.01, 27.7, 27.8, 28.2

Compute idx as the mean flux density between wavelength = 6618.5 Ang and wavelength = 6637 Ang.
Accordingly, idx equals 27.5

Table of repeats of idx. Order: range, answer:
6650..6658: 27.2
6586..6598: 28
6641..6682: 28.2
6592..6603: 28.5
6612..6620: 26.8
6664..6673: 28.6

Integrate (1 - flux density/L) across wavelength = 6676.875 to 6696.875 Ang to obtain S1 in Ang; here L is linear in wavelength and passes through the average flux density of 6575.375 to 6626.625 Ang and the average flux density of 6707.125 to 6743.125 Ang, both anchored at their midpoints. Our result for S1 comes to 0.2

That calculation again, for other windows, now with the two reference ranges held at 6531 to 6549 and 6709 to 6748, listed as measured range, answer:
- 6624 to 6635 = 0.4 Ang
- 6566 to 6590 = 0.1 Ang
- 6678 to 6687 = 0.2 Ang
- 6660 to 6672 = -0.2 Ang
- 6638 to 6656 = 0.3 Ang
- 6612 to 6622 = 0.4 Ang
